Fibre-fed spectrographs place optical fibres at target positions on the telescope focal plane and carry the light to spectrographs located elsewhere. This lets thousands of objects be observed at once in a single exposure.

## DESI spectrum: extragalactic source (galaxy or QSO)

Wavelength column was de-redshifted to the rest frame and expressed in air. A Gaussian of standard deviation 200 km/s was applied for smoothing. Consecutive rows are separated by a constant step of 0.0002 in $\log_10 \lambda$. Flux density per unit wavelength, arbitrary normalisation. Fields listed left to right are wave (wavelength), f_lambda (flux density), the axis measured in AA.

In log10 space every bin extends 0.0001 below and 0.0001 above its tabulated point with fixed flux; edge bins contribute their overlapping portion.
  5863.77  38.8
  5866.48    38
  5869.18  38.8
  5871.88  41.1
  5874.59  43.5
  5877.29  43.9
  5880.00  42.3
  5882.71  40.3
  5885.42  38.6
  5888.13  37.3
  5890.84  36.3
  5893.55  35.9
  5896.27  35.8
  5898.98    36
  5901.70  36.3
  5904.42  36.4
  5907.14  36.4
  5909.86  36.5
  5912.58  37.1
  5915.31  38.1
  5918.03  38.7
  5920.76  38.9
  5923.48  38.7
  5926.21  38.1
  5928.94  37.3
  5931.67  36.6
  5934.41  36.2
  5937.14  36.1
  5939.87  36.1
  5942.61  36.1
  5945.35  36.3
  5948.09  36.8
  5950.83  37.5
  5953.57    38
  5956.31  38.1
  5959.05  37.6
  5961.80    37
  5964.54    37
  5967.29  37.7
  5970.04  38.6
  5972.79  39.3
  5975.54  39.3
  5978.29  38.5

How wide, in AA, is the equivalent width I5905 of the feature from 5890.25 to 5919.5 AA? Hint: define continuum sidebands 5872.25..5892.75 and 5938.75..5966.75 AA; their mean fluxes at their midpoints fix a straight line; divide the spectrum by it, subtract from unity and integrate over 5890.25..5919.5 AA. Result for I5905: 1.9 AA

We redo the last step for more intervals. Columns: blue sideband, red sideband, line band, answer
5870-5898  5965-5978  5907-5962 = 2.4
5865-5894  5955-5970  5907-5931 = 0.6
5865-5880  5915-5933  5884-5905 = 1.7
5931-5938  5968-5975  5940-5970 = 0.4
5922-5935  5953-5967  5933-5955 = 0.5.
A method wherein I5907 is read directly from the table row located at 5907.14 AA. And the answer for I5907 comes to 36.4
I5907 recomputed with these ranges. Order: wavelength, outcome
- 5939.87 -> 36.1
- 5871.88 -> 41.1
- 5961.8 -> 37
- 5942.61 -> 36.1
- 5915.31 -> 38.1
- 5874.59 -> 43.5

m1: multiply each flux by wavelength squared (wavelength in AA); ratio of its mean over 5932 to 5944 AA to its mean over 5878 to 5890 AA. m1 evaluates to 0.9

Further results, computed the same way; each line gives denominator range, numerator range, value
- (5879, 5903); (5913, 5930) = 1.03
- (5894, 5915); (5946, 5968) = 1.05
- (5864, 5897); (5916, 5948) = 0.96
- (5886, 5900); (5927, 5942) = 1.02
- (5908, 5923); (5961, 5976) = 1.02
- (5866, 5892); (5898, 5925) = 0.94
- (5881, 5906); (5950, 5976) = 1.05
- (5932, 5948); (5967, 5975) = 1.08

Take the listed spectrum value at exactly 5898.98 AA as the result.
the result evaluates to 36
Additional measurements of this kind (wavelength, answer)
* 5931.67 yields 36.6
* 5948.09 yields 36.8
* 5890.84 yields 36.3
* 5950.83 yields 37.5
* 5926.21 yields 38.1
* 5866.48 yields 38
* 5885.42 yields 38.6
